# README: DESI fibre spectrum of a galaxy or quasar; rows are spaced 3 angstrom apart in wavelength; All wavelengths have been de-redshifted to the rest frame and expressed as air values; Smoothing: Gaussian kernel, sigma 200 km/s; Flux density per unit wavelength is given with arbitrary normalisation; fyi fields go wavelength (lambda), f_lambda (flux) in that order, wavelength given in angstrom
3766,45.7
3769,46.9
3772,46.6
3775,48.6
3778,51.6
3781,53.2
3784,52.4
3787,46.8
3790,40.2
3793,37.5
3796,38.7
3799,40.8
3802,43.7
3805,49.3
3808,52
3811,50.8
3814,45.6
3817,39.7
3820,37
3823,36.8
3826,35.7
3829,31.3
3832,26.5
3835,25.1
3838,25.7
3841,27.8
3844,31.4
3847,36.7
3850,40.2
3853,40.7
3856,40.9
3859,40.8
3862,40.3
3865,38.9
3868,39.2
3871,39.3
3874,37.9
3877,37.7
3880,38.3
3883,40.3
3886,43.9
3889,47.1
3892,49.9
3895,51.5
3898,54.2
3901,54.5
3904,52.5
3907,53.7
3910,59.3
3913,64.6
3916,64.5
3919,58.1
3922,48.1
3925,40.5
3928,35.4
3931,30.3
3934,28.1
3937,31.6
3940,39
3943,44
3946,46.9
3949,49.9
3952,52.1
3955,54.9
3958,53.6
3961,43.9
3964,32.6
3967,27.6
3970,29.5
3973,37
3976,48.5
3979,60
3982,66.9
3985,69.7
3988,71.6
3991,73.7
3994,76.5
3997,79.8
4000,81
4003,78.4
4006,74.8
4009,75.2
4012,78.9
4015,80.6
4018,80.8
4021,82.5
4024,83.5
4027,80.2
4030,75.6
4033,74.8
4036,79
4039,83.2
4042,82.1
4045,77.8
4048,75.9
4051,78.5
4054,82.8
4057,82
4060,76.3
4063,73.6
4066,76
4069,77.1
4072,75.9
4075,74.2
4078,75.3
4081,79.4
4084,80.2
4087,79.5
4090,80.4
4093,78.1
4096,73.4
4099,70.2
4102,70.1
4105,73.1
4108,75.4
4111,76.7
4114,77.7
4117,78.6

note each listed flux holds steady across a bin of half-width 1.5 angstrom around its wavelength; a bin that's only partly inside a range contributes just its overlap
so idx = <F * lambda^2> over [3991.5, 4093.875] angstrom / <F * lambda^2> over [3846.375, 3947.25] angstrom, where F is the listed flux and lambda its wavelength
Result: 1.90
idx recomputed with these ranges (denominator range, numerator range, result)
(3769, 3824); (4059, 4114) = 1.95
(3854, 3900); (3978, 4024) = 1.89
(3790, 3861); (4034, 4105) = 2.30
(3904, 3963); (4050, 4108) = 1.74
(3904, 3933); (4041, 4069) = 1.67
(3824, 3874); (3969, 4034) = 2.19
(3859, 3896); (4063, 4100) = 2.03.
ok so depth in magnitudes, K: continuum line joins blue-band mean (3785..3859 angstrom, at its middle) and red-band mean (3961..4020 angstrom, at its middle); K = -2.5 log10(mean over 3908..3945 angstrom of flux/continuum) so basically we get 0.19 mag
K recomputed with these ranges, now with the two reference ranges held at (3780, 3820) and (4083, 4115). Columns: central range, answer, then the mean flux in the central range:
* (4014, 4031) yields -0.19 mag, 80.7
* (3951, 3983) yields 0.34 mag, 45.6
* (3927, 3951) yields 0.47 mag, 38.5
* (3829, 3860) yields 0.43 mag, 33.4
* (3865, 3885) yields 0.33 mag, 38.9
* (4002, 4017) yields -0.17 mag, 77.7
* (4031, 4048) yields -0.14 mag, 79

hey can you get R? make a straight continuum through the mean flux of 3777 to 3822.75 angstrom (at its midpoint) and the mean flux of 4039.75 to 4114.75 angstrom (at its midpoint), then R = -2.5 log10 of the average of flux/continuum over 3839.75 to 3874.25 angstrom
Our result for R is 0.33 mag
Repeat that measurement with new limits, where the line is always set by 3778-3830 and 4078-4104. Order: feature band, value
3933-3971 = 0.41 mag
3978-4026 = -0.15 mag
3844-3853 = 0.28 mag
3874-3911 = 0.12 mag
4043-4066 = -0.09 mag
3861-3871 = 0.27 mag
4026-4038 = -0.12 mag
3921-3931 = 0.41 mag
